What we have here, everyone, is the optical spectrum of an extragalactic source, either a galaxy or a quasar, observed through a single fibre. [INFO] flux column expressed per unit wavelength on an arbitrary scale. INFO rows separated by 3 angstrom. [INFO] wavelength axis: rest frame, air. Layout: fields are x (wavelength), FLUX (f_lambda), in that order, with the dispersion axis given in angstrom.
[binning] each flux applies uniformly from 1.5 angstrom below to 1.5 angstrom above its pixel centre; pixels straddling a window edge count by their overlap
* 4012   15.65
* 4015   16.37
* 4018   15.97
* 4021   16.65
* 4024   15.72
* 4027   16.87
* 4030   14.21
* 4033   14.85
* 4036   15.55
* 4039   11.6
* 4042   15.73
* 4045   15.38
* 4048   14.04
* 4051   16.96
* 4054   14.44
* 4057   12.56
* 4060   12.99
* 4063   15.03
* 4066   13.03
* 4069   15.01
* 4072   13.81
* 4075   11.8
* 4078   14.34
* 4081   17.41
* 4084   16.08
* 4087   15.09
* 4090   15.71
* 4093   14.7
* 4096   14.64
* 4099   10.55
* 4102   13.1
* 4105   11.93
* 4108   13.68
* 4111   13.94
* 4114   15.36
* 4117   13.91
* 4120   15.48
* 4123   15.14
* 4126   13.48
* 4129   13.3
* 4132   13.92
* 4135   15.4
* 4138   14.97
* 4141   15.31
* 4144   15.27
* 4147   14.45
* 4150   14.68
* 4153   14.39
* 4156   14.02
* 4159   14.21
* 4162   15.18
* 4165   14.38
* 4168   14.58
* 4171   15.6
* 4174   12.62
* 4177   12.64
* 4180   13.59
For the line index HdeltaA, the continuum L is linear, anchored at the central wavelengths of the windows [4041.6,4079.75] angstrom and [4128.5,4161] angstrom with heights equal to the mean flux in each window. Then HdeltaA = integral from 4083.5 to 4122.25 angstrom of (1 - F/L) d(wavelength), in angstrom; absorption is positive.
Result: 0.7 angstrom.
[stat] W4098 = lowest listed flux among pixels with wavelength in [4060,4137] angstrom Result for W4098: 10.55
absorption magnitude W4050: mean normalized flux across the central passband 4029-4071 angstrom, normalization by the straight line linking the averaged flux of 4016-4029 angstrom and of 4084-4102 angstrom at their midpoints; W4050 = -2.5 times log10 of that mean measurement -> 0.077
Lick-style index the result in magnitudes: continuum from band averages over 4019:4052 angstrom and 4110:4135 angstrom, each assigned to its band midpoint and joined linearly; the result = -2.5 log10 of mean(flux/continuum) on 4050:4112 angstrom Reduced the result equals 0.051 mag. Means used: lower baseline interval 15.2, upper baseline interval 14.4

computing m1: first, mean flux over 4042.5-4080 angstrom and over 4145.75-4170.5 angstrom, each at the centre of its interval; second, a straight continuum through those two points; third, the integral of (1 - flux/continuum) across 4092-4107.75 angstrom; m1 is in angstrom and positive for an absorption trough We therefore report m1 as 1.5 angstrom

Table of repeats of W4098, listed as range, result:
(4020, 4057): 11.6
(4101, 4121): 11.93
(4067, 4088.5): 11.8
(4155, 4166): 14.02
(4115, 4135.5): 13.3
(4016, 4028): 15.72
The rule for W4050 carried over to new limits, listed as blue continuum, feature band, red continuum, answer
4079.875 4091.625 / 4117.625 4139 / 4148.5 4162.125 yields 0.04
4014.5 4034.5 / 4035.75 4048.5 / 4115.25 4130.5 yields 0.08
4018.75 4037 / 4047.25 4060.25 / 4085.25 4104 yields 0.05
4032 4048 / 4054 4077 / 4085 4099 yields 0.08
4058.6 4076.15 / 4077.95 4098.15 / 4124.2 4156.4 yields -0.11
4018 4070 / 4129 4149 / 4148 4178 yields -0.03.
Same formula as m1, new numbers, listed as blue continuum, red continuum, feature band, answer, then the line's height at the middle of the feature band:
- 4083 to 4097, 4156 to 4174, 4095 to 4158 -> 3.2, 14.9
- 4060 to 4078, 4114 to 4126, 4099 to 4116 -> 1.4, 14.5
